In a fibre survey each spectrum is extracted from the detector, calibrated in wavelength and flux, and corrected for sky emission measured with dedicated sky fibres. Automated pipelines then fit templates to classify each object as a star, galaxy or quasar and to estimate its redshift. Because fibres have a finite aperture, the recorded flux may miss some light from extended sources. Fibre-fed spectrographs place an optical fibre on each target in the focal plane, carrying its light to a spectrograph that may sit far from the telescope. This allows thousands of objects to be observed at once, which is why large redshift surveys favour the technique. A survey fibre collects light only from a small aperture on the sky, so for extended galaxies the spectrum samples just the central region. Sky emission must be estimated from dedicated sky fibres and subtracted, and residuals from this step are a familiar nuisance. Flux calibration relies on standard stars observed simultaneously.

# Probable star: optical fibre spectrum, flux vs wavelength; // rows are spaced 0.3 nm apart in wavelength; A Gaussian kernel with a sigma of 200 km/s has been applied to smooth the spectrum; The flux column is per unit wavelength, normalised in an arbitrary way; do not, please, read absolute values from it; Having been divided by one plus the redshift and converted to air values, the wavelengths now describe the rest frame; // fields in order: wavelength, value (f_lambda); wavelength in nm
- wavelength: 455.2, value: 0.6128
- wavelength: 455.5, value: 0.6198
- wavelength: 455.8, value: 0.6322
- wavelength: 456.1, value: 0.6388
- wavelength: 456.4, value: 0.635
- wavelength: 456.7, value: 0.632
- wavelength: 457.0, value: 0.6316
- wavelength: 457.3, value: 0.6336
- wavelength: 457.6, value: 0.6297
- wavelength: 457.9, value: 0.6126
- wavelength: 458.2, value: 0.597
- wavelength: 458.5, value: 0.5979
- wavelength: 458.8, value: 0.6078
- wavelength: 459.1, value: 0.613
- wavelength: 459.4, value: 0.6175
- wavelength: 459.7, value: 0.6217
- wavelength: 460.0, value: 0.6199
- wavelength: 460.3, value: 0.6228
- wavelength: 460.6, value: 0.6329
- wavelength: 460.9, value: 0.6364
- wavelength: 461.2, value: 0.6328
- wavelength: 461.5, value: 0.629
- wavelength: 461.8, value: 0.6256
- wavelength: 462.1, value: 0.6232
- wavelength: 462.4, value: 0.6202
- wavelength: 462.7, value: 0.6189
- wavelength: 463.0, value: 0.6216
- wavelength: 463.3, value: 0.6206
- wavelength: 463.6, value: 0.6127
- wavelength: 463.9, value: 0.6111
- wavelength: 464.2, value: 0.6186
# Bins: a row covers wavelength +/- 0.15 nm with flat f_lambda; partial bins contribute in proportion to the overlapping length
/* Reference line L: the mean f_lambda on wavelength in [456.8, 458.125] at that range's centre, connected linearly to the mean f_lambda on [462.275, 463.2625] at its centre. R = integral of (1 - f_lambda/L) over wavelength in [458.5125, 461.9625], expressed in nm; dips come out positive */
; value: 0.00 nm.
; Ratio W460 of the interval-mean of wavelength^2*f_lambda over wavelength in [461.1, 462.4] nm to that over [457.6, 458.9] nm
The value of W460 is 1.05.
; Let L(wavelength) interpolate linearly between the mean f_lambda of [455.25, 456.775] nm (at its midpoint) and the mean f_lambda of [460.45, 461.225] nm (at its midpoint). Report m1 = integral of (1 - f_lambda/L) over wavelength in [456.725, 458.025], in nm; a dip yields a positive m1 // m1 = 0.01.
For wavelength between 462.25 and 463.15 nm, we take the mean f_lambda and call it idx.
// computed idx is 0.62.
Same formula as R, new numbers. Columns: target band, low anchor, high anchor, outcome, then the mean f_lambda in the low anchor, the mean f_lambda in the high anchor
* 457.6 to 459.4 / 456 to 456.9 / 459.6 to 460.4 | 0.053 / 0.635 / 0.621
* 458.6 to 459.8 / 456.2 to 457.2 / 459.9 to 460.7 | 0.026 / 0.633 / 0.625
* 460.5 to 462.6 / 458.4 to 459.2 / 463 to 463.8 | -0.053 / 0.606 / 0.617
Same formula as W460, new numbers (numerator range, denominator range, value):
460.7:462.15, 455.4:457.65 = 1.02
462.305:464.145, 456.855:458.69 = 1.03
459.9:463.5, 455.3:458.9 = 1.02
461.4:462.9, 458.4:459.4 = 1.04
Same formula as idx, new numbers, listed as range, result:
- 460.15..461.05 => 0.631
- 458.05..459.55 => 0.607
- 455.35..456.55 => 0.631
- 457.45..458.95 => 0.609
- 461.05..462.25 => 0.628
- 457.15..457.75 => 0.632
